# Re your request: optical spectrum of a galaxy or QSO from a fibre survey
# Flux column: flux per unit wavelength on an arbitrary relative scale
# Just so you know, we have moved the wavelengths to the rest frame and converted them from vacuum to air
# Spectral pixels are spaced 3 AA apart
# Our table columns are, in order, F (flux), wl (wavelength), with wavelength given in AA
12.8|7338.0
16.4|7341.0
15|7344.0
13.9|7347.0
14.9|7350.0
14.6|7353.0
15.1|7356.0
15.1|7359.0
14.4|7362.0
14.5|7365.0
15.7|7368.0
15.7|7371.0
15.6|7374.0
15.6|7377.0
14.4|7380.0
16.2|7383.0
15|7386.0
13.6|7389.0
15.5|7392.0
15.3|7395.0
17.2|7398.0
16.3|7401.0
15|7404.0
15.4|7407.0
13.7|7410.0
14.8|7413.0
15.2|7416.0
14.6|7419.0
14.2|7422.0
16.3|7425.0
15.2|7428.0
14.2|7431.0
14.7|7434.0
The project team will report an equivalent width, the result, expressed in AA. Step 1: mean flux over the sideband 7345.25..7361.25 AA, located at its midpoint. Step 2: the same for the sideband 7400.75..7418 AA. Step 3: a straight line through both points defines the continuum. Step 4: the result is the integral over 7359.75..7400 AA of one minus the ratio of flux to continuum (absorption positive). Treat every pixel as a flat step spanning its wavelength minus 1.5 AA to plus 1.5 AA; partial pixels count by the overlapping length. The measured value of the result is -1.3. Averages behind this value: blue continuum 14.7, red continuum 15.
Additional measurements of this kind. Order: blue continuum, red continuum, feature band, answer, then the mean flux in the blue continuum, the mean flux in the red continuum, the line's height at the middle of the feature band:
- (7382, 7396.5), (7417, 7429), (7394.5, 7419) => -0.39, 15.1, 15.1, 15.1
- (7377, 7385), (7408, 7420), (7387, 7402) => -0.50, 15.3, 14.6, 15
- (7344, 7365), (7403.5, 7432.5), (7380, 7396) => -0.30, 14.7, 14.9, 14.8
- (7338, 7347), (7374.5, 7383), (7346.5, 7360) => 0.23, 14.9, 15.3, 15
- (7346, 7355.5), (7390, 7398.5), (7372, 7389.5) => 0.21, 14.6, 15.7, 15.4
